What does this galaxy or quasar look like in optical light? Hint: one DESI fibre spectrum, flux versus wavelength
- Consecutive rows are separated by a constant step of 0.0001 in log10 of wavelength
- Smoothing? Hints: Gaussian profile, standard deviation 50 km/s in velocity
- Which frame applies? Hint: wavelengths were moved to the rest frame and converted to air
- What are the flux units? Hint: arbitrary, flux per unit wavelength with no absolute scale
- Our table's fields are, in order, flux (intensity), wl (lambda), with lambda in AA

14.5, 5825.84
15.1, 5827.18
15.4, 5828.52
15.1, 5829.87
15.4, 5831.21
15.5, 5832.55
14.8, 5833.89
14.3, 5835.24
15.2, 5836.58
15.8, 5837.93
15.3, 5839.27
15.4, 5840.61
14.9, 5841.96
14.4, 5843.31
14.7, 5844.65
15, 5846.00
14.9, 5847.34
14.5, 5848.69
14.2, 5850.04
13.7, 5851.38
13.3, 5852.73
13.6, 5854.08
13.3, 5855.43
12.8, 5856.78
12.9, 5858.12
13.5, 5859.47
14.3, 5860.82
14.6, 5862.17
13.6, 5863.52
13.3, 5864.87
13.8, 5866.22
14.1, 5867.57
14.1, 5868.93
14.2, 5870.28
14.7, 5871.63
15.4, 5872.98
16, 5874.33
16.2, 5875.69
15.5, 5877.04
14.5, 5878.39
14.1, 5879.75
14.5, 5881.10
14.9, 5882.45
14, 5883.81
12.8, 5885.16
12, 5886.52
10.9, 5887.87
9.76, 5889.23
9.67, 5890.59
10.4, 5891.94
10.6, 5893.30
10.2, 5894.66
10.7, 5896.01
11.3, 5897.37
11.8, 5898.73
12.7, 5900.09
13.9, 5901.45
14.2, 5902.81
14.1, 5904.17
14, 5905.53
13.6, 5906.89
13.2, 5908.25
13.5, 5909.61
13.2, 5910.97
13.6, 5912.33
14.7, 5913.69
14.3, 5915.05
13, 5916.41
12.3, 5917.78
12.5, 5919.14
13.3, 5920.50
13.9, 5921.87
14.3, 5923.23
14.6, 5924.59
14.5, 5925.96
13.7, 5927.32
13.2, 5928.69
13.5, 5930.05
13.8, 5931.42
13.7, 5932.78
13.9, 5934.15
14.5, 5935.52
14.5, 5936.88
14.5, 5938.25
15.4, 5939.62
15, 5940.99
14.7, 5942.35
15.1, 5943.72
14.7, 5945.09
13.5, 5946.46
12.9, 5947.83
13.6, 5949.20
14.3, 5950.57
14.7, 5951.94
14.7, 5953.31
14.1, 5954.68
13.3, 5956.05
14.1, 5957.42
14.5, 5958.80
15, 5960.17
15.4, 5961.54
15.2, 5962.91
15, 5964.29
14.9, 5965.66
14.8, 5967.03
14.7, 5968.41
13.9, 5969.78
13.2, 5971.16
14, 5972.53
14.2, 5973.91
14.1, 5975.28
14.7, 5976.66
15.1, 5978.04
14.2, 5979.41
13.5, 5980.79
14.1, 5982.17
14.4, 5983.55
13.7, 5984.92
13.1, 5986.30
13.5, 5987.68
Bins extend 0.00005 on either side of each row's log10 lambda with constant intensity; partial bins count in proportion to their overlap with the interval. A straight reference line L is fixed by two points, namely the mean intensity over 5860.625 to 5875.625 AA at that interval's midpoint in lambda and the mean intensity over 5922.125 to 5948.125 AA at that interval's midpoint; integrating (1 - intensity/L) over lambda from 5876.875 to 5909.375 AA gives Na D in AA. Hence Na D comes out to 4.0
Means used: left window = 14.4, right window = 14.2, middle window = 12.6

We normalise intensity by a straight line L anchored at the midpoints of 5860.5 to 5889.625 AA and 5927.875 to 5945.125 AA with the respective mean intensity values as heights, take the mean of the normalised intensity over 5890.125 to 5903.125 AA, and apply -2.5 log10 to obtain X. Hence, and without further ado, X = 0.22 mag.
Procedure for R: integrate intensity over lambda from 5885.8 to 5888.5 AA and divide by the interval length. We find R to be 11.5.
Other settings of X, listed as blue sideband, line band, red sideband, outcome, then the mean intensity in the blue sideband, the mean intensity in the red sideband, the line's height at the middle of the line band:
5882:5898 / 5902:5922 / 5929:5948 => -0.07 mag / 11.4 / 14.3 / 12.7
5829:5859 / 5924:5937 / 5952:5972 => 0.04 mag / 14.5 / 14.5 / 14.5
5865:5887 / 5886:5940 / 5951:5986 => 0.11 mag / 14.4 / 14.4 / 14.4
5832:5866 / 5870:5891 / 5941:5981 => 0.05 mag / 14.3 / 14.4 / 14.3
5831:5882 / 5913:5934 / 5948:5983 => 0.05 mag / 14.5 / 14.3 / 14.4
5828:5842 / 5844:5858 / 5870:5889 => 0.07 mag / 15.2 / 14.2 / 14.8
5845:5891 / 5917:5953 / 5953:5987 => 0.01 mag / 13.8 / 14.3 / 14.1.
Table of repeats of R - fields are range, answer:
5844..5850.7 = 14.7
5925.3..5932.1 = 13.7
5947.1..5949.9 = 13.3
